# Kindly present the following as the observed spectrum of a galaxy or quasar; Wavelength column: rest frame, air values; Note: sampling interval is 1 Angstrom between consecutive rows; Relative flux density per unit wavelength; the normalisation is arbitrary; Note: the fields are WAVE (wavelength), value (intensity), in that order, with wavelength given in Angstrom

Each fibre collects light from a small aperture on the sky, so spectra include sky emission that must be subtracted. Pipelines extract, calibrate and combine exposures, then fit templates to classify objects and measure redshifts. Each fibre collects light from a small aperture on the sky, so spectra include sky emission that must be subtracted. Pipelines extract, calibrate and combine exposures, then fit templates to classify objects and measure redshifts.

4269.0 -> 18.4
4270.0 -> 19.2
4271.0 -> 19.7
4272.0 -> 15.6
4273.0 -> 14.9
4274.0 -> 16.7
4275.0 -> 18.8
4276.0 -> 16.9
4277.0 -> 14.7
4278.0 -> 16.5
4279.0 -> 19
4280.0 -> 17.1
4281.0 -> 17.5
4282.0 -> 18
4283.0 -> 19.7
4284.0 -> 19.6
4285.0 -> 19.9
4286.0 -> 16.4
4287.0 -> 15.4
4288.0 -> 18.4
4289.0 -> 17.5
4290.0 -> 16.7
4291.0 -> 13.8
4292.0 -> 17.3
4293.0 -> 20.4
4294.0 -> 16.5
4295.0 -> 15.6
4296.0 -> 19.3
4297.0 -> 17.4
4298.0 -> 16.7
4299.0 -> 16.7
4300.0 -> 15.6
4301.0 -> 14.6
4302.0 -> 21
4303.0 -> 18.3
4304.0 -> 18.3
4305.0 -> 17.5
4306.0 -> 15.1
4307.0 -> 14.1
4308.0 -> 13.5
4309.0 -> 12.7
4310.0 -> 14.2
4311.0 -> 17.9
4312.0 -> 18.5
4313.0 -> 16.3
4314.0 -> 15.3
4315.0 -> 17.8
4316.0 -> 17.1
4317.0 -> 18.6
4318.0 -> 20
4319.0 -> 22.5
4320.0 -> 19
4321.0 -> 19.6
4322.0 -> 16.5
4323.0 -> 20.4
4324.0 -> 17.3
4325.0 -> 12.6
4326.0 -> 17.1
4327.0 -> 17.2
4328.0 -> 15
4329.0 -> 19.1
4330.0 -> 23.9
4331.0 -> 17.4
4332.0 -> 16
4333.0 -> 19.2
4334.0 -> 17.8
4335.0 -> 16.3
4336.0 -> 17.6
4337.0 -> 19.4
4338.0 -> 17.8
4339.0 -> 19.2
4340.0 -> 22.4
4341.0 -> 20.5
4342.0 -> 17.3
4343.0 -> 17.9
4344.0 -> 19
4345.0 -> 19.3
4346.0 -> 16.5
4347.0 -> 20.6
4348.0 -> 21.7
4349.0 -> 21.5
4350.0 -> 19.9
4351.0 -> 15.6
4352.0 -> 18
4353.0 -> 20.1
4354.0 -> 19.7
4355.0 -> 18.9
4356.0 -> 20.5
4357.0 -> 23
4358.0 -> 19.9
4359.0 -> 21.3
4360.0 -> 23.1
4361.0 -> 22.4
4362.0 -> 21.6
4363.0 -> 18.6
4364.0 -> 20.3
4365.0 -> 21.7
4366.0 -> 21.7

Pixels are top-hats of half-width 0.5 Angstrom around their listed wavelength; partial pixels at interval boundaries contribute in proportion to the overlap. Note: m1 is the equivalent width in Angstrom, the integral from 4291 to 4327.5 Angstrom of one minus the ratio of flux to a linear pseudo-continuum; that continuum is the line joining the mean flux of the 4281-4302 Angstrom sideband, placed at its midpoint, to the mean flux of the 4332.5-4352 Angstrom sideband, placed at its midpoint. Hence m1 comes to 1.6 Angstrom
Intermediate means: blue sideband 17.4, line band 17.1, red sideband 18.9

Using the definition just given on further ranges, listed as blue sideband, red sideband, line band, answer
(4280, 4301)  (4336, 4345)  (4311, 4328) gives 0.5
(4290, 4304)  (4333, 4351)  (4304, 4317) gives 1.3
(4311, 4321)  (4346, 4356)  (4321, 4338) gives 1.0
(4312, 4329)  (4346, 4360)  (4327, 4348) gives 0.3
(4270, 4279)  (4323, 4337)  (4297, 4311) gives 0.9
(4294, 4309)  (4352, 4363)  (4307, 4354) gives 1.7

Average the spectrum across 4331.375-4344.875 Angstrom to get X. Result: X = 18.5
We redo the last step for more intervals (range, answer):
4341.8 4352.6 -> 18.9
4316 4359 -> 18.9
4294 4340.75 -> 17.5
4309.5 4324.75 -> 18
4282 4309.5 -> 17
